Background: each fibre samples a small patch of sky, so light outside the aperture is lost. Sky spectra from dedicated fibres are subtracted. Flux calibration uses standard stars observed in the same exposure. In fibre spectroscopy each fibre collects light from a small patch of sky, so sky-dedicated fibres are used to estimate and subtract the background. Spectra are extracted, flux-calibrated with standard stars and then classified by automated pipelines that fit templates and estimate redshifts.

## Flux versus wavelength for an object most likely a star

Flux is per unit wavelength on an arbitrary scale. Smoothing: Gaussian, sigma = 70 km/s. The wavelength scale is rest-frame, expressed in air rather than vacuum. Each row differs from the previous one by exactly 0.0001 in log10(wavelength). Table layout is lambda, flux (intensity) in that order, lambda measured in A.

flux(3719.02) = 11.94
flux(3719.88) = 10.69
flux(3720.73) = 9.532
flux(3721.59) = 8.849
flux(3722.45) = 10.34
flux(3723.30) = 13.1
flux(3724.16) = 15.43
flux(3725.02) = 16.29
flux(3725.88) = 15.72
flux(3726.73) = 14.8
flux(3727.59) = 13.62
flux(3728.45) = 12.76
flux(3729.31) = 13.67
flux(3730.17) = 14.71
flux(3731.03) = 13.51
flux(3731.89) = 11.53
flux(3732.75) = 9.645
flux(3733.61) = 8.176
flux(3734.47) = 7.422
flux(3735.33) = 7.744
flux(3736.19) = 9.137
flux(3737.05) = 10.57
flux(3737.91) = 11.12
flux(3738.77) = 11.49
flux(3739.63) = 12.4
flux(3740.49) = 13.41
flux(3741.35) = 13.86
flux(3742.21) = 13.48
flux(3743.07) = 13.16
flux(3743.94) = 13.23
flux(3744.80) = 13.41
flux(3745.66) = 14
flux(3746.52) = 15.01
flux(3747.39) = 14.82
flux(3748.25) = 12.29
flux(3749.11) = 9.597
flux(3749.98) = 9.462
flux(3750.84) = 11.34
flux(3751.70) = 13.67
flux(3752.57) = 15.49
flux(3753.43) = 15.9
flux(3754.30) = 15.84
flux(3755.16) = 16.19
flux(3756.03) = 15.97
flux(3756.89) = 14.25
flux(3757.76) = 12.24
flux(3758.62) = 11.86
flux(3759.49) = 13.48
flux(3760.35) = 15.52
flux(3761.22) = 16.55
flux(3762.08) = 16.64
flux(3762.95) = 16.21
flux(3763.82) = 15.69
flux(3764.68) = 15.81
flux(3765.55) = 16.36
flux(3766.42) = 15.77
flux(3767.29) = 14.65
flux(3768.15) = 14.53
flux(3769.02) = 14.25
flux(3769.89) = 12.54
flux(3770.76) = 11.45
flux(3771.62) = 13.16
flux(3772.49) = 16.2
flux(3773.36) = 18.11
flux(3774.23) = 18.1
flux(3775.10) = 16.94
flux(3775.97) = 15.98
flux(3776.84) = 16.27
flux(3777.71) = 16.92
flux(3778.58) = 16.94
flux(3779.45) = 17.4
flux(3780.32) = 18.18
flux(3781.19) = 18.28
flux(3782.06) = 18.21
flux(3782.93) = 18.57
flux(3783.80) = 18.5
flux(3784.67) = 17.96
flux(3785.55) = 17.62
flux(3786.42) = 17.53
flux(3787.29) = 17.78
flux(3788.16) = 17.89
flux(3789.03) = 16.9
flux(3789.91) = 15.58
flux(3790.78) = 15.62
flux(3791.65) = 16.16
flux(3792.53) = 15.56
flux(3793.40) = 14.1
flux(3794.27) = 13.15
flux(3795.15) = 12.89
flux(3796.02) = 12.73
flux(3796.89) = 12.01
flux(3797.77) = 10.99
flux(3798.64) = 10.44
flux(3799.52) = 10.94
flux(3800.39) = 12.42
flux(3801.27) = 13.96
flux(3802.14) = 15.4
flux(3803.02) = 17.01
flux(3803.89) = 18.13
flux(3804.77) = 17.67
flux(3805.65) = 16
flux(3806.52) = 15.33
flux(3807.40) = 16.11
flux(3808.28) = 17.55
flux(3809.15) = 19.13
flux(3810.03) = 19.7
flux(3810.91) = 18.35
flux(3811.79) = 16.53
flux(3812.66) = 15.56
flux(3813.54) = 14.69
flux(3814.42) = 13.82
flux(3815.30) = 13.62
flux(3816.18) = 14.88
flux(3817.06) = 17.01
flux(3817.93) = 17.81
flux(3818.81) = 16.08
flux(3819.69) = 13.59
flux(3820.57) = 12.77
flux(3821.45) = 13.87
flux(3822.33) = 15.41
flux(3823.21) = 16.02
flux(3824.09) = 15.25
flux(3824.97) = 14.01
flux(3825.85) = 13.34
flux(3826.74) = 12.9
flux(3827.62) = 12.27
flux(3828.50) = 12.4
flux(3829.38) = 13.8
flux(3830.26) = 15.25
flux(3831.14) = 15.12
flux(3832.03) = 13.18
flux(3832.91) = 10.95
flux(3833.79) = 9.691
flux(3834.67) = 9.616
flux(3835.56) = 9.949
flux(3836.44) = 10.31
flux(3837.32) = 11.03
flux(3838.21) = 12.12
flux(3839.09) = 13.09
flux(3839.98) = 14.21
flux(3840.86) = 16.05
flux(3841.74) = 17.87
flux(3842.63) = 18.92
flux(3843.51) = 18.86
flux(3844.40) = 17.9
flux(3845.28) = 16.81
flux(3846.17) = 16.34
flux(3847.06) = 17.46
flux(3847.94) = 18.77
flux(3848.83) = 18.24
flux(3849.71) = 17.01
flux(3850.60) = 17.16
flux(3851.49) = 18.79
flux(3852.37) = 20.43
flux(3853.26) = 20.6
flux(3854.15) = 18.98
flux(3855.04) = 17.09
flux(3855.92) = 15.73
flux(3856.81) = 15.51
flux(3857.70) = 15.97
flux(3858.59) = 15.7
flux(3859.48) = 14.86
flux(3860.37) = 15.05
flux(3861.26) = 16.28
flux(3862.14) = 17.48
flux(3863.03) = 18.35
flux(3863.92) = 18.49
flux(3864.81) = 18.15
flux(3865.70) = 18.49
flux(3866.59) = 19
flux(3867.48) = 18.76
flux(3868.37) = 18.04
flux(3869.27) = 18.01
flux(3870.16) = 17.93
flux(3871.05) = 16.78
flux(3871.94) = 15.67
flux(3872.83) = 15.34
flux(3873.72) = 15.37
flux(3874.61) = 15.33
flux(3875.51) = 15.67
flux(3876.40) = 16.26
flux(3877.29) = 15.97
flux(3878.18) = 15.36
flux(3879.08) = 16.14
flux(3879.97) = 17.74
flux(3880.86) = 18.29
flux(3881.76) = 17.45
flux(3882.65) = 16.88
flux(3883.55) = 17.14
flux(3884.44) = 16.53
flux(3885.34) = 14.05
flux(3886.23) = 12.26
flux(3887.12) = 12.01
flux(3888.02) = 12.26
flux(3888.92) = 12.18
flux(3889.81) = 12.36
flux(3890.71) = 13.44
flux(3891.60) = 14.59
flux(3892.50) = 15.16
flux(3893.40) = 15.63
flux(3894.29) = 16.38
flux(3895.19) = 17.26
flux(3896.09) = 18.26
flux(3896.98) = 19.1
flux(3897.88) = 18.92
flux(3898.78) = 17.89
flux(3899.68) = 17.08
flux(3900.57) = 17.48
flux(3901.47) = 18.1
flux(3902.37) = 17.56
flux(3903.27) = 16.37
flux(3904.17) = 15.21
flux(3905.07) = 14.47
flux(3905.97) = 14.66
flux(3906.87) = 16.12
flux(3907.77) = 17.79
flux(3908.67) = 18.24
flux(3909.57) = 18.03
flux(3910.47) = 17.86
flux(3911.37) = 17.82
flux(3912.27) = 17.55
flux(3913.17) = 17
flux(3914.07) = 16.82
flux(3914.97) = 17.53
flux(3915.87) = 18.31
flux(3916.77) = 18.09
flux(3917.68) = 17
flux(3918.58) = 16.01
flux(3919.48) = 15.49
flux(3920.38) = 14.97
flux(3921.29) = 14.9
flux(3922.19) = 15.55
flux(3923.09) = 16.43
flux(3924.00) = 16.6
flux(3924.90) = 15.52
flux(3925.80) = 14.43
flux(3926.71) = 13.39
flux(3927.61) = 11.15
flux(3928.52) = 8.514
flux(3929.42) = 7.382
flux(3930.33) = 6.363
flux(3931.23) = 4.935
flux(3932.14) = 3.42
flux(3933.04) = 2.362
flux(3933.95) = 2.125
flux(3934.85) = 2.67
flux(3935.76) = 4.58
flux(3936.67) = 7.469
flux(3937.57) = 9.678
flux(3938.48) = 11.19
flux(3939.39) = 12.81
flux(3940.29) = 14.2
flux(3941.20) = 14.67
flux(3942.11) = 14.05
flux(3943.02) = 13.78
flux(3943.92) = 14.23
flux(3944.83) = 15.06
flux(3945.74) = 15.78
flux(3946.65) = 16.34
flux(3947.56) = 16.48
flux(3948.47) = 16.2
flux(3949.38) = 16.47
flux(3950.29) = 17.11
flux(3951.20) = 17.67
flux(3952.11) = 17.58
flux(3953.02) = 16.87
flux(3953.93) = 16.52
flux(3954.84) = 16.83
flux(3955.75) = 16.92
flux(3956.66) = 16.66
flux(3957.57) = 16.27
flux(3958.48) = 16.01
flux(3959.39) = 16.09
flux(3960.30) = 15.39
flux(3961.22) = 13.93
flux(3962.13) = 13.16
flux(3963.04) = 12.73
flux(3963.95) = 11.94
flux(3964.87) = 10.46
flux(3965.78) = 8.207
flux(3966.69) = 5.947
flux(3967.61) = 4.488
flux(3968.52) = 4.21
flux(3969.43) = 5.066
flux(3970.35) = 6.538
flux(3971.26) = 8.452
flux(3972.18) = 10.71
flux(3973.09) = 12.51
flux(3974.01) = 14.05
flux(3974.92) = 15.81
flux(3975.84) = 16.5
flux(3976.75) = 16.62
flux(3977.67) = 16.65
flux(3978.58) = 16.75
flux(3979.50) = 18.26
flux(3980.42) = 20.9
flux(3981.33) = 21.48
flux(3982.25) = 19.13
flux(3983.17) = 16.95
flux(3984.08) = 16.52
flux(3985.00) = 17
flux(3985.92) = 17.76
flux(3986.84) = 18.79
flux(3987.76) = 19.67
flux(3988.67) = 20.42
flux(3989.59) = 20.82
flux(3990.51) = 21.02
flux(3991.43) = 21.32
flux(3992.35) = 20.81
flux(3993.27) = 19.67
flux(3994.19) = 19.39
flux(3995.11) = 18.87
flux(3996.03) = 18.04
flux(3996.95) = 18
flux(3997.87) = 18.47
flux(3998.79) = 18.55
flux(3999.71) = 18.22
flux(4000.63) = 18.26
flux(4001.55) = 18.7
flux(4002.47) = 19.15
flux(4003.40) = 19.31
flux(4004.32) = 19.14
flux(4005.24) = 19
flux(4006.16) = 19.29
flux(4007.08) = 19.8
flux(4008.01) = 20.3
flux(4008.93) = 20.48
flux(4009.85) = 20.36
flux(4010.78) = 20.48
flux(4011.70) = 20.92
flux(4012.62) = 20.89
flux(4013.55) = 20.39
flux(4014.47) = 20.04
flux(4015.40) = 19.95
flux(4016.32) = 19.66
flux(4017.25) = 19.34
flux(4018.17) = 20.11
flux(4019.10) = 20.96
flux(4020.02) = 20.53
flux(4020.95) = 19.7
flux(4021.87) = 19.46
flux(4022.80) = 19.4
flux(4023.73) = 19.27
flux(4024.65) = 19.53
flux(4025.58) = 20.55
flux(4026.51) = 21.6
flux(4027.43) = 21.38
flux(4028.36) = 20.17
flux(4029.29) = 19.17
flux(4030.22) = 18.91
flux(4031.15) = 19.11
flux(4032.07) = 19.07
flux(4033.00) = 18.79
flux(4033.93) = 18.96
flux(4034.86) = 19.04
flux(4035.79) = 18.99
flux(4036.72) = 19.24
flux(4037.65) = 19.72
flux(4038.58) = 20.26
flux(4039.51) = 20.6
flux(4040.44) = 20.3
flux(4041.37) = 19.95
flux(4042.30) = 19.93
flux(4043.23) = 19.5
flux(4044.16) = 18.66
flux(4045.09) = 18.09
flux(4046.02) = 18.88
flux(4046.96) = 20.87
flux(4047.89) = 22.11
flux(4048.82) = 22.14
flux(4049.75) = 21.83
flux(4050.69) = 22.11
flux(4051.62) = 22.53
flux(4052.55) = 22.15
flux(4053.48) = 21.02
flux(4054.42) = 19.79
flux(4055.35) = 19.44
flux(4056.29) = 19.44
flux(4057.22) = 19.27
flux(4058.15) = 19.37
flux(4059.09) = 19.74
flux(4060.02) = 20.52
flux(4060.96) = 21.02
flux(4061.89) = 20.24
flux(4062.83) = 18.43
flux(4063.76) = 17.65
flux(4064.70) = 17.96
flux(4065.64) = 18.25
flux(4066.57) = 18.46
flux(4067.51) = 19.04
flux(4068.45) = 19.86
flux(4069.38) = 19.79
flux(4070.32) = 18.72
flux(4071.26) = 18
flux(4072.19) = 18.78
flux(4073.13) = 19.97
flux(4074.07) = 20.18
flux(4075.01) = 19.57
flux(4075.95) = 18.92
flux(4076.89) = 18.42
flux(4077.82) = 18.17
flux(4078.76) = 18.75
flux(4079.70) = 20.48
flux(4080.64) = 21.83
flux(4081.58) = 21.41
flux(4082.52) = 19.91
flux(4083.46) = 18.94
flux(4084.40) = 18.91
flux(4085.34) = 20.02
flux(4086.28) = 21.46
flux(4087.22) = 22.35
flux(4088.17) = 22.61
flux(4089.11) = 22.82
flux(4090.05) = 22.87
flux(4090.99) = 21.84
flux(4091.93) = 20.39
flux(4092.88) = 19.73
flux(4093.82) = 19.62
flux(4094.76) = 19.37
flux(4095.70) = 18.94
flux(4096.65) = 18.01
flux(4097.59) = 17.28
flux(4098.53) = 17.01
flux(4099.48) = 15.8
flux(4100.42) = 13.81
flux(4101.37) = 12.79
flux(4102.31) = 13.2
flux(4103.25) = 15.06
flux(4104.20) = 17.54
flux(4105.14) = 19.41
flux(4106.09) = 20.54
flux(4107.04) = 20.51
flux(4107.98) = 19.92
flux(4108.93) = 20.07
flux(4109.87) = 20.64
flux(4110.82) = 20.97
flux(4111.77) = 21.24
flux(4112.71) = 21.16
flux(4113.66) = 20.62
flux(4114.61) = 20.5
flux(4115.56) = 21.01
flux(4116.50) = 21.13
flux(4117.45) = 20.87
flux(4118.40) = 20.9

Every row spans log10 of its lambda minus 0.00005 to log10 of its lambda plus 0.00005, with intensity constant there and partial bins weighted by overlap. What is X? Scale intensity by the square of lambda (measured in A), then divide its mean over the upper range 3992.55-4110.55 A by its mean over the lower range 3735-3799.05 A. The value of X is 1.54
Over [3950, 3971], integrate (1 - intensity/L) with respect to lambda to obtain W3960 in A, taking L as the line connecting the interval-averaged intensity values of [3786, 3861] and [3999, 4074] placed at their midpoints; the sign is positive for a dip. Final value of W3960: 6.2 A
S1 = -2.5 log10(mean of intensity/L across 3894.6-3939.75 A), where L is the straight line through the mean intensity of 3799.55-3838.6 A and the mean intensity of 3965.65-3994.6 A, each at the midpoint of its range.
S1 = 0.08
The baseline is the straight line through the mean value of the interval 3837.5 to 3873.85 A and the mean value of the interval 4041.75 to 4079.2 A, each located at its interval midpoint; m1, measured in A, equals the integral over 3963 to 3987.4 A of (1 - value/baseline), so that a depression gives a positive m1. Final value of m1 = 6.66 A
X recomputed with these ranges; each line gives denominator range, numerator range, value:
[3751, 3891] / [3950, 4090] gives 1.31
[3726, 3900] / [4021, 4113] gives 1.47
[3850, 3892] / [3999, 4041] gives 1.30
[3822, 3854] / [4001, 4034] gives 1.44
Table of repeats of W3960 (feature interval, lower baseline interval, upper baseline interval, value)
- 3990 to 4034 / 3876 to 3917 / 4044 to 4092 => -1.93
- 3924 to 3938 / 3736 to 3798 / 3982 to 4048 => 7.84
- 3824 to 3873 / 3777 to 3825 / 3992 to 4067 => 2.36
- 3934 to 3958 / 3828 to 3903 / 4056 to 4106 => 4.50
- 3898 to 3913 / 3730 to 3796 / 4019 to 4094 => 0.08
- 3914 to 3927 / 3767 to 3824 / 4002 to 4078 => 1.24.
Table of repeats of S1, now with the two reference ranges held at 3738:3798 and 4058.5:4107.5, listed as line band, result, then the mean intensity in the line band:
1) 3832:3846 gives 0.15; 13.9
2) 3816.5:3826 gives 0.04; 15.1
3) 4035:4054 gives -0.10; 20.4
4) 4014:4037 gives -0.08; 19.7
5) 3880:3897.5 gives 0.08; 15.4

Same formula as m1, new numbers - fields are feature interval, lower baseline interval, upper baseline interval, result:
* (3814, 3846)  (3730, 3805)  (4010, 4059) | 3.16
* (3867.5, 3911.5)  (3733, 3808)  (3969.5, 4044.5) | 1.14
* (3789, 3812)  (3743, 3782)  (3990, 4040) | 0.73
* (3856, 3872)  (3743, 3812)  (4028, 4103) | -0.55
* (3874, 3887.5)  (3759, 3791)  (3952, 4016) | 0.56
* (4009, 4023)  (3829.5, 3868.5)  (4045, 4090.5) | -0.77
